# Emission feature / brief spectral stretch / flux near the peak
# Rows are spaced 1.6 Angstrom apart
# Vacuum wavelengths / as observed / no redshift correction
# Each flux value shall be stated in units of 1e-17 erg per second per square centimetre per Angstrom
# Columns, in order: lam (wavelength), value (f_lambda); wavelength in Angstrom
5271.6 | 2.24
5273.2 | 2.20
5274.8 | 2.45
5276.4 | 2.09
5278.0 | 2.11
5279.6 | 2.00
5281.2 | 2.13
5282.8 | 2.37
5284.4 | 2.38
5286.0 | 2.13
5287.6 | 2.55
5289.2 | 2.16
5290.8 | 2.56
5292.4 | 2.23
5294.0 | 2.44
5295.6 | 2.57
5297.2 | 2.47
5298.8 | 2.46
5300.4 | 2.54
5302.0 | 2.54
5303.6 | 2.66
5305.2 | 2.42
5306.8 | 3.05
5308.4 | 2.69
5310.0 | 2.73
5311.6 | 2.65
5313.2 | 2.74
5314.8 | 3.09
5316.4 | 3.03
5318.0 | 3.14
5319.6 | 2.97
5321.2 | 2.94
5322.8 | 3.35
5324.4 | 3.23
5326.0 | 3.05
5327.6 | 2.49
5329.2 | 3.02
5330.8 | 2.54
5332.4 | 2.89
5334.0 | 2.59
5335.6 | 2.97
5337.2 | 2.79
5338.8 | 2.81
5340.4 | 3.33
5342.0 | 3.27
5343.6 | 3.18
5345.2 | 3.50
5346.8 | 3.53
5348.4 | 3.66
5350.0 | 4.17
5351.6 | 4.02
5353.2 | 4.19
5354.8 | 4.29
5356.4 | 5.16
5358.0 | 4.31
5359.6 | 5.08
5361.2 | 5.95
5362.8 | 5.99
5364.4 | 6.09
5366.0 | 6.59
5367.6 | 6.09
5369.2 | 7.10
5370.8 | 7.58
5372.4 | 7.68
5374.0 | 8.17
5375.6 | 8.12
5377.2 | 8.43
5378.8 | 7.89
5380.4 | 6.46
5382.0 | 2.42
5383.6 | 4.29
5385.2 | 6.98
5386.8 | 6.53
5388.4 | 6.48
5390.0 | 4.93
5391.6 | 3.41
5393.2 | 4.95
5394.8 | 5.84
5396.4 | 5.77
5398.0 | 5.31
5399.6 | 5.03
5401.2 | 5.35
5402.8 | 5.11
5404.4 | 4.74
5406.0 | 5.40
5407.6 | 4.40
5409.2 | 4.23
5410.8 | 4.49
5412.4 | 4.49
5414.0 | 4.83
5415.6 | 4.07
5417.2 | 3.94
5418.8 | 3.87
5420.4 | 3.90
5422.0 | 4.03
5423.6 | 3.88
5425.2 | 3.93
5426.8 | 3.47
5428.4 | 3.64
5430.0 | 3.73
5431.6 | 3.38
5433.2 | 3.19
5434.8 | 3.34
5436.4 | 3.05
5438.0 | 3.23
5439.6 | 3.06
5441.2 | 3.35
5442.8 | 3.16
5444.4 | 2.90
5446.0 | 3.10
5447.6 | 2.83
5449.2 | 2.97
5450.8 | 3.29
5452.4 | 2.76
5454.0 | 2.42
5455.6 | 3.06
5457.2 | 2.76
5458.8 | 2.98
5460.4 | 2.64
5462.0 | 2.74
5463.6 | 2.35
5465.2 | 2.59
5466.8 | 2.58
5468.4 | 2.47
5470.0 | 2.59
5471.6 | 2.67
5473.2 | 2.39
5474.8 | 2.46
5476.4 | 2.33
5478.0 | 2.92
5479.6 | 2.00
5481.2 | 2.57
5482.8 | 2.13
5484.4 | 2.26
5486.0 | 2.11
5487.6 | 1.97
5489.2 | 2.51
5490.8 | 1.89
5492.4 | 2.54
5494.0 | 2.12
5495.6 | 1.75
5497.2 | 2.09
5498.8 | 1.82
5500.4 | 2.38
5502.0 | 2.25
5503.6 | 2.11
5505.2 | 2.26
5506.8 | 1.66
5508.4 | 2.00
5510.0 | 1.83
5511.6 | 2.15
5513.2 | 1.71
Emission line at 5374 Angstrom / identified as C IV 1549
